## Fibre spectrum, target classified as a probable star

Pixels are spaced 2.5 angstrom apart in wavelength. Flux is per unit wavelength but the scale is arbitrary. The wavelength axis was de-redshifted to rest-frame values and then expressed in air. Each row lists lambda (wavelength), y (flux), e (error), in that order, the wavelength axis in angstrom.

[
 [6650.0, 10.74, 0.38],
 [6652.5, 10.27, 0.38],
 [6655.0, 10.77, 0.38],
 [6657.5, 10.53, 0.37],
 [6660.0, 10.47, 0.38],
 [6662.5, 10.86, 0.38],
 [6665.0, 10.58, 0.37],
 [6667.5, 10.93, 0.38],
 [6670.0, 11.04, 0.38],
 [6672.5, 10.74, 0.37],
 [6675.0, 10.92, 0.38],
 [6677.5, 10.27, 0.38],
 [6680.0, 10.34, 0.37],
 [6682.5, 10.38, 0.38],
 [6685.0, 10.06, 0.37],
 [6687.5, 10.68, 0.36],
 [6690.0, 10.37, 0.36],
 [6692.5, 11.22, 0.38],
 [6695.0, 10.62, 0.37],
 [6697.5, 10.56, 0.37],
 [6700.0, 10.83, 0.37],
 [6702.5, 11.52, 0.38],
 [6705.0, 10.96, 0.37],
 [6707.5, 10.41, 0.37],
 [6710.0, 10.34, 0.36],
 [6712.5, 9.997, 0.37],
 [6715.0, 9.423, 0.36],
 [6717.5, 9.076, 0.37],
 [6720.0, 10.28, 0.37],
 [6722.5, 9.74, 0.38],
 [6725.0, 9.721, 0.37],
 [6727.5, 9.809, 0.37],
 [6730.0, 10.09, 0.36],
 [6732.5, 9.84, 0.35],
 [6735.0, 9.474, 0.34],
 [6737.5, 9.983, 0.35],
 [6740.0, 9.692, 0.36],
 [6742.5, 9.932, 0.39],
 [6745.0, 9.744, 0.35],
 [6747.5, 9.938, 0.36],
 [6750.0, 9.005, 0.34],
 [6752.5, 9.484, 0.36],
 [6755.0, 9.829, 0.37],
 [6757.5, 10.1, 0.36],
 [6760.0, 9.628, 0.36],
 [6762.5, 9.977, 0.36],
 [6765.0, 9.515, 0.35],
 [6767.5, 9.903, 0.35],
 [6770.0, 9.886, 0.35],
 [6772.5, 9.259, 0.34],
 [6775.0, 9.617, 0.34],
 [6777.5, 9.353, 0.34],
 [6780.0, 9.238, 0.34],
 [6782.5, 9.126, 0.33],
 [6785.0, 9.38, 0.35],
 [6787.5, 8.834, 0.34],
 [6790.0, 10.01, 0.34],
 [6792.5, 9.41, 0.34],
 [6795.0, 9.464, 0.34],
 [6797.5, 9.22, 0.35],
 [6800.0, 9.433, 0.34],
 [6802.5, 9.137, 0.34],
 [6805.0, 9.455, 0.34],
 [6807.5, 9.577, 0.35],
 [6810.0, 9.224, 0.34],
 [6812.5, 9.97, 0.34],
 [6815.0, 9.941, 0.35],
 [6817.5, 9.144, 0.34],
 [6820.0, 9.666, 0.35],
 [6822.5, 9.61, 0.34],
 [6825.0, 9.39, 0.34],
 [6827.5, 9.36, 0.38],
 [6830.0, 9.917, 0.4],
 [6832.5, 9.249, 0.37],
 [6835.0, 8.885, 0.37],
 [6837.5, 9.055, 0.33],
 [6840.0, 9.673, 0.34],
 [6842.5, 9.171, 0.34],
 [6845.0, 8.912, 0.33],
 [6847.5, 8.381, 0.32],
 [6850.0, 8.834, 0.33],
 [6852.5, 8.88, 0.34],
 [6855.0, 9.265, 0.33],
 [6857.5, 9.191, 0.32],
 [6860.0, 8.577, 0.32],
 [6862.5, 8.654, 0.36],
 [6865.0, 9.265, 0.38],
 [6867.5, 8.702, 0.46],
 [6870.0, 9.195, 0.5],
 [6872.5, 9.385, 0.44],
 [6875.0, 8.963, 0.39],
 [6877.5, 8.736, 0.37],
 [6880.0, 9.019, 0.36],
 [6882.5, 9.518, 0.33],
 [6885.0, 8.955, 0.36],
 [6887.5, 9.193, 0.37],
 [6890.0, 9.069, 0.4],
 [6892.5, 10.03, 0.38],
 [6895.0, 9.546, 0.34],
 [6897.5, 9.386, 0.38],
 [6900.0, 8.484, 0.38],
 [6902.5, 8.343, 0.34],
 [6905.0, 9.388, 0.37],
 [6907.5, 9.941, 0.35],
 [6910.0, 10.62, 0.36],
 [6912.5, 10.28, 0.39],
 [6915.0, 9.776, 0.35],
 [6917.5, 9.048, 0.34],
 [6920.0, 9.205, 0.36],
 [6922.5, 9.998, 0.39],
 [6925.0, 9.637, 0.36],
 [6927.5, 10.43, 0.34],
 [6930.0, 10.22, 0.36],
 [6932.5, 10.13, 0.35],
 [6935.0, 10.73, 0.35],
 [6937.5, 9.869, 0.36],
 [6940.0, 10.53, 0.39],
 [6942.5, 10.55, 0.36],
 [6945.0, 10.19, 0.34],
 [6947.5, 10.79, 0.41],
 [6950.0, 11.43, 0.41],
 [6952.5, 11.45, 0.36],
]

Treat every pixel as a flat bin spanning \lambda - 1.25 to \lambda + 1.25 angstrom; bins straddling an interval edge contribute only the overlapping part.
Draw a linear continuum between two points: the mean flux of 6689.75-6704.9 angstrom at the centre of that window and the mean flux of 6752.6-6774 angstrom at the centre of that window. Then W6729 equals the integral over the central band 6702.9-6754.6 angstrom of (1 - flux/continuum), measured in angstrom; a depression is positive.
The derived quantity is 2.4 angstrom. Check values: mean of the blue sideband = 10.9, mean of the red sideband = 9.75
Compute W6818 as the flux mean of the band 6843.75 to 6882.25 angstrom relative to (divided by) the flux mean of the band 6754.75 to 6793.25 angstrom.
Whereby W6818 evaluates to 0.9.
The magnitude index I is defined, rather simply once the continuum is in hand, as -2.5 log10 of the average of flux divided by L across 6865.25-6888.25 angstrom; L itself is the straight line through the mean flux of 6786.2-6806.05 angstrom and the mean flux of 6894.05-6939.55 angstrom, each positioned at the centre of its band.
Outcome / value 0.06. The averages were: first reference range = 9.37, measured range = 9.08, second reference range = 9.74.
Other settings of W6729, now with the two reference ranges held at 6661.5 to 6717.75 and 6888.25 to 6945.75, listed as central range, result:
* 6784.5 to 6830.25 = 3.08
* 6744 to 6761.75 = 1.13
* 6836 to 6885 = 4.73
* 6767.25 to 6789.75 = 1.87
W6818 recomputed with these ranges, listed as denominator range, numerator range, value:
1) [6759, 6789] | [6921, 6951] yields 1.09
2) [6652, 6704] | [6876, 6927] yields 0.88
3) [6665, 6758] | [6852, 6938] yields 0.92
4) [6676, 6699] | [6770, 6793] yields 0.89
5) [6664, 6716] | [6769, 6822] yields 0.89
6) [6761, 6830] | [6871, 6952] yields 1.03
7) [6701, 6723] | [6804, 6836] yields 0.93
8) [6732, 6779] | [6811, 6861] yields 0.96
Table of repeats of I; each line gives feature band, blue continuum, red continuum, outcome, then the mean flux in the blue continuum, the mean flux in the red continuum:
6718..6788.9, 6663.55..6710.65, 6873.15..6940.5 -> 0.076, 10.7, 9.58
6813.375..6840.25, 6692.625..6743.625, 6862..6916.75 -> 0.019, 10.1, 9.3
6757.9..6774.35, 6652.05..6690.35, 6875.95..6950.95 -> 0.060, 10.6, 9.76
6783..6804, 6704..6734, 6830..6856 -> 0.008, 9.96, 9.07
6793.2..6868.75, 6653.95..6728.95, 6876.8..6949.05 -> 0.085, 10.4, 9.73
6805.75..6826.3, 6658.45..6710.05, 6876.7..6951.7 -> 0.067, 10.7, 9.78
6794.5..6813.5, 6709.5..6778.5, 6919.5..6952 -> 0.056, 9.73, 10.3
